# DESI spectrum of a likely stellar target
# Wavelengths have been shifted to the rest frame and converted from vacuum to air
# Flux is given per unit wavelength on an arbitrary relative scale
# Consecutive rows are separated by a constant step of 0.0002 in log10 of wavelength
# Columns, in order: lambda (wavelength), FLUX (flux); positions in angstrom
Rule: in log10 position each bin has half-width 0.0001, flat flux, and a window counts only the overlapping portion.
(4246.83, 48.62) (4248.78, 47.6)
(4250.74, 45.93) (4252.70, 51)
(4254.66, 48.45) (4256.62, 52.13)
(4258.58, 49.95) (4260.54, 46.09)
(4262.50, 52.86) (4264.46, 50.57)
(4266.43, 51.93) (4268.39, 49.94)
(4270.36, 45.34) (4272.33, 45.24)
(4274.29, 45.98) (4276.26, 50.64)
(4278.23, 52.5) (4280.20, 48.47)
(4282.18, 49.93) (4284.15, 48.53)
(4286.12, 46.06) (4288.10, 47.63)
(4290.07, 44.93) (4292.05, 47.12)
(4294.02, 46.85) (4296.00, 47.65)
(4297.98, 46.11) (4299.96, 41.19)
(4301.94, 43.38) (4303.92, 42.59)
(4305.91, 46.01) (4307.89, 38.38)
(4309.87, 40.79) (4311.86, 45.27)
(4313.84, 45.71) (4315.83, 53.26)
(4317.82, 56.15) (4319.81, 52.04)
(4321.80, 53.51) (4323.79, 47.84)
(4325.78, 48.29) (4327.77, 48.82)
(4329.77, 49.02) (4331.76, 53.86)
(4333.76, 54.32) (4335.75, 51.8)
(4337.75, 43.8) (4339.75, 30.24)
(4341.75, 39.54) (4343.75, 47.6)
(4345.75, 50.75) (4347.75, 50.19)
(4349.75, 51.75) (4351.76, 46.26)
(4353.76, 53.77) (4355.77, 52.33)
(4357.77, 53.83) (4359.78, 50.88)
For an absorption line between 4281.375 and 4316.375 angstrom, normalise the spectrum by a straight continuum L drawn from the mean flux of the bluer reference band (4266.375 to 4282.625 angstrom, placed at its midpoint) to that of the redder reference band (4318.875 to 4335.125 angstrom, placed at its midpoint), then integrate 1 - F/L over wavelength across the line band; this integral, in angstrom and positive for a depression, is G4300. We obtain 3.0 angstrom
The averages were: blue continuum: 48.7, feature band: 45.5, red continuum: 51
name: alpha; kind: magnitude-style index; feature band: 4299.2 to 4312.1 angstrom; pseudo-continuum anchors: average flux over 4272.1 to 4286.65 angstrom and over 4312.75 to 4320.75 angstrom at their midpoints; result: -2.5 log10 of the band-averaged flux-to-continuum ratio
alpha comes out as 0.20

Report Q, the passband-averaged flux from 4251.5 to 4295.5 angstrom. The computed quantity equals 48.7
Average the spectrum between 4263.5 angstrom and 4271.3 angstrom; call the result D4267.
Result 49.4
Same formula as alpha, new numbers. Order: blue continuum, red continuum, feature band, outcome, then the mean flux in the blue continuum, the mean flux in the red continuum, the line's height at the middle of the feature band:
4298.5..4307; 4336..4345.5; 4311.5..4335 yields -0.19 mag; 43.4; 42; 42.6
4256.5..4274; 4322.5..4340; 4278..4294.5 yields 0.02 mag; 49.1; 48.4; 48.9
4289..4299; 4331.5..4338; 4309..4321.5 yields 0.00 mag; 46.5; 51.4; 49.1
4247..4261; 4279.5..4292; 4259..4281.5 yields -0.02 mag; 48.8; 47.5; 48.2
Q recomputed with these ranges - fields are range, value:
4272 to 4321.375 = 47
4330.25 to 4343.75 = 45.9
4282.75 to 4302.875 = 46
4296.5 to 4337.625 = 47.8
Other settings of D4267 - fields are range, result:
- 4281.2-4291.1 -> 47.4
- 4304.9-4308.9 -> 42.2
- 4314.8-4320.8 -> 53.7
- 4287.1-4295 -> 46.6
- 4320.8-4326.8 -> 49.9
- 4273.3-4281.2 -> 49.4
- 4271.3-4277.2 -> 47.3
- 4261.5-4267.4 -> 51.8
